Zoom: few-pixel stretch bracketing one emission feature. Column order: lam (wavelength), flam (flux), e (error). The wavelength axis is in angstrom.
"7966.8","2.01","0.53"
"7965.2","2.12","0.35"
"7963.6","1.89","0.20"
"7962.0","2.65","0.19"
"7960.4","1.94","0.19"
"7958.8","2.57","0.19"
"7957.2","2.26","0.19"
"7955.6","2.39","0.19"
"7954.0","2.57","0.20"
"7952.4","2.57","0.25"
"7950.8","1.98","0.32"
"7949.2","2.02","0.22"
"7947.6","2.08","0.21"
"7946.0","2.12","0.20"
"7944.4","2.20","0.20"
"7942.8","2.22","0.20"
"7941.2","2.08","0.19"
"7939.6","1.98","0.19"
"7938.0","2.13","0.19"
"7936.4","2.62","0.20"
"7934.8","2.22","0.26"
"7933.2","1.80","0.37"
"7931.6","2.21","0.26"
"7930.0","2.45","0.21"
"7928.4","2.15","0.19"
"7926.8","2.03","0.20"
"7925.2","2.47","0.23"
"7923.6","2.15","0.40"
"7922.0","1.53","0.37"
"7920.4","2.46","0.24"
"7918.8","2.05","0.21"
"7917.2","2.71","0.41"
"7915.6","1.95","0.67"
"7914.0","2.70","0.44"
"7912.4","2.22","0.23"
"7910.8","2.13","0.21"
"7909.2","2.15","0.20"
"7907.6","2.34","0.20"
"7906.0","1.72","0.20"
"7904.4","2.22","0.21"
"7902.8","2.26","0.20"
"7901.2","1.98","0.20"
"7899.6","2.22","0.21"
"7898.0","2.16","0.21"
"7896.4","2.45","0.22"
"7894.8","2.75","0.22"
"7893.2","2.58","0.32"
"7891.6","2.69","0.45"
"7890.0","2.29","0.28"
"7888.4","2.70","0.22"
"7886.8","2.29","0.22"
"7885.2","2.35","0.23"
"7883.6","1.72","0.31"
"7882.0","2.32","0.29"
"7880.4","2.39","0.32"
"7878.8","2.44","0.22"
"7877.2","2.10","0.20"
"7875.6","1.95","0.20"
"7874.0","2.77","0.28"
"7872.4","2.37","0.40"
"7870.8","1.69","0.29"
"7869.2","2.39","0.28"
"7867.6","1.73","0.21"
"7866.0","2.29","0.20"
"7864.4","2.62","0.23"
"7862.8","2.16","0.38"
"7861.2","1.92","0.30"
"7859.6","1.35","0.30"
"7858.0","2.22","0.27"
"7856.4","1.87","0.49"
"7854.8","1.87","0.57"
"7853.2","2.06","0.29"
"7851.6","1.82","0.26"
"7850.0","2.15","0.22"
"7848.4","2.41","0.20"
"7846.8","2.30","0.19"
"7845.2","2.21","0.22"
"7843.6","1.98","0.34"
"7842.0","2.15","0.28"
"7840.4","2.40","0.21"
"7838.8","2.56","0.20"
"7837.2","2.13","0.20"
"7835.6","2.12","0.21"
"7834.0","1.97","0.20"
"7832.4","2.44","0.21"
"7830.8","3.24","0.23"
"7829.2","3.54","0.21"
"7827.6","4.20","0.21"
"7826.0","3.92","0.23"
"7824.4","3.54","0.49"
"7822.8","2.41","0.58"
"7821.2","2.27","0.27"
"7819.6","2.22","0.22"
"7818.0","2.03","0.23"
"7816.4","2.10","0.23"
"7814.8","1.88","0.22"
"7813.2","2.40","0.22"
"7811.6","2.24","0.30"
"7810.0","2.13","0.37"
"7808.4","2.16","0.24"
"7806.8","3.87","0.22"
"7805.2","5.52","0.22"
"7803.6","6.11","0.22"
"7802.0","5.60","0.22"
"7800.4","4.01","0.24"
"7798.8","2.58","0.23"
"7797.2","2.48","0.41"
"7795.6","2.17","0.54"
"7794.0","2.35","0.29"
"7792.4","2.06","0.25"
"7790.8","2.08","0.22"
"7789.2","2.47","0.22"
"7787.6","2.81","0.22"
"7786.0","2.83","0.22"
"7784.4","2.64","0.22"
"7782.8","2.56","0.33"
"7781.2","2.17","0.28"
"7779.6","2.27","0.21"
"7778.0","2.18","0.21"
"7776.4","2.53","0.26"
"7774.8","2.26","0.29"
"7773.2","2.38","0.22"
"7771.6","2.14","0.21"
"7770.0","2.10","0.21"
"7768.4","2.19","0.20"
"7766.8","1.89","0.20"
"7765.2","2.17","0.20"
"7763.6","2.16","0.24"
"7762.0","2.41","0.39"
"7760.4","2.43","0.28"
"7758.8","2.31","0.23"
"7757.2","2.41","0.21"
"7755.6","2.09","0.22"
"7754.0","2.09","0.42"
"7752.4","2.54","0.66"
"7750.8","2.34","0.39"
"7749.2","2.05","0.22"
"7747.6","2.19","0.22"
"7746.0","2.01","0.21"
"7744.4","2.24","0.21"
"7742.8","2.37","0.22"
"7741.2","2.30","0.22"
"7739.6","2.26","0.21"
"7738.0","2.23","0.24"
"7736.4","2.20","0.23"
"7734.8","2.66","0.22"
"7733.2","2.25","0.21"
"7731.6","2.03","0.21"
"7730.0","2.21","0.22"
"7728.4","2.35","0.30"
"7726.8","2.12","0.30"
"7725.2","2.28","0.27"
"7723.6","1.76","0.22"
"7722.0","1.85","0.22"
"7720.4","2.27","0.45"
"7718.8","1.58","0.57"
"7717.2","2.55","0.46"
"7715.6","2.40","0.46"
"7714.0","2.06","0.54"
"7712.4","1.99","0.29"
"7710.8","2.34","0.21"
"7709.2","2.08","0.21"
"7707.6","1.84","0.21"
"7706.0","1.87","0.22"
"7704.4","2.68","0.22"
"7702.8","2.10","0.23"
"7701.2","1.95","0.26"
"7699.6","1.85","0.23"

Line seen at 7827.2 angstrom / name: [N II] 6583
